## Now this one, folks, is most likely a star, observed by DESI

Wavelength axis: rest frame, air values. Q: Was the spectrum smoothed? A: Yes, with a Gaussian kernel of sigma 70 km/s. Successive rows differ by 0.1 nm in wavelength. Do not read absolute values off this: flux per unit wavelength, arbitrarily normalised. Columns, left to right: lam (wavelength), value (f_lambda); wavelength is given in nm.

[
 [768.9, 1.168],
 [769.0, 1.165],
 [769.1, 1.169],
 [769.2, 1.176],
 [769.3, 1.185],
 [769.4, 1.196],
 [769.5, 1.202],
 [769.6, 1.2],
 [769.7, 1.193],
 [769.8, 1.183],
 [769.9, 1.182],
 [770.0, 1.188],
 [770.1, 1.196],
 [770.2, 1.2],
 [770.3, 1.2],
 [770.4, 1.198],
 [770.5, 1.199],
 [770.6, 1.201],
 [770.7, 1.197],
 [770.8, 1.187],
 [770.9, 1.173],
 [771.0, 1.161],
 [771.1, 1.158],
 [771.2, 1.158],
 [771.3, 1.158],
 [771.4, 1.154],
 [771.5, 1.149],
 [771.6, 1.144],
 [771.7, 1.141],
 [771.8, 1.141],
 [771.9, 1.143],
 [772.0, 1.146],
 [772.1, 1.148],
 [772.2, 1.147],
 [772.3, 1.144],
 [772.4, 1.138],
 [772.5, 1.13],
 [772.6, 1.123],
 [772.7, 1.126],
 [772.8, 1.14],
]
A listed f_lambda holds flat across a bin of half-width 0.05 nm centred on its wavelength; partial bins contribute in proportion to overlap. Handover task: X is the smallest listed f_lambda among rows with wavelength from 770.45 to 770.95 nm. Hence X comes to 1.173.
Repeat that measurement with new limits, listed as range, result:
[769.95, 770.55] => 1.188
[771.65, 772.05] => 1.141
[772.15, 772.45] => 1.138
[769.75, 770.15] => 1.182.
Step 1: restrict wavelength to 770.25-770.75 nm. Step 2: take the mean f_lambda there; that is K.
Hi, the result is 1.2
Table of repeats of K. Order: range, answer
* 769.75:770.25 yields 1.19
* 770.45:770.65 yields 1.2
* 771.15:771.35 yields 1.16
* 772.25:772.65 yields 1.13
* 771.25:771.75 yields 1.15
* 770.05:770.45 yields 1.2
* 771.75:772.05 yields 1.14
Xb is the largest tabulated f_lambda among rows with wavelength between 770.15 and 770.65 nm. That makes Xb 1.201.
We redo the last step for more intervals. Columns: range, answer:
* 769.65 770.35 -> 1.2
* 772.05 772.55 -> 1.148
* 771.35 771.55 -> 1.154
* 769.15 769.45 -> 1.196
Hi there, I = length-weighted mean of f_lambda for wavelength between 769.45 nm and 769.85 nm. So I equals 1.19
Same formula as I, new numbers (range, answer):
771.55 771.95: 1.14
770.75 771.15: 1.17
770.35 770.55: 1.2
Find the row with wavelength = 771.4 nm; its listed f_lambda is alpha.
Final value 1.154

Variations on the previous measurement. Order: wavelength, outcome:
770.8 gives 1.187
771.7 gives 1.141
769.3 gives 1.185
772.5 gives 1.13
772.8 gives 1.14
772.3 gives 1.144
